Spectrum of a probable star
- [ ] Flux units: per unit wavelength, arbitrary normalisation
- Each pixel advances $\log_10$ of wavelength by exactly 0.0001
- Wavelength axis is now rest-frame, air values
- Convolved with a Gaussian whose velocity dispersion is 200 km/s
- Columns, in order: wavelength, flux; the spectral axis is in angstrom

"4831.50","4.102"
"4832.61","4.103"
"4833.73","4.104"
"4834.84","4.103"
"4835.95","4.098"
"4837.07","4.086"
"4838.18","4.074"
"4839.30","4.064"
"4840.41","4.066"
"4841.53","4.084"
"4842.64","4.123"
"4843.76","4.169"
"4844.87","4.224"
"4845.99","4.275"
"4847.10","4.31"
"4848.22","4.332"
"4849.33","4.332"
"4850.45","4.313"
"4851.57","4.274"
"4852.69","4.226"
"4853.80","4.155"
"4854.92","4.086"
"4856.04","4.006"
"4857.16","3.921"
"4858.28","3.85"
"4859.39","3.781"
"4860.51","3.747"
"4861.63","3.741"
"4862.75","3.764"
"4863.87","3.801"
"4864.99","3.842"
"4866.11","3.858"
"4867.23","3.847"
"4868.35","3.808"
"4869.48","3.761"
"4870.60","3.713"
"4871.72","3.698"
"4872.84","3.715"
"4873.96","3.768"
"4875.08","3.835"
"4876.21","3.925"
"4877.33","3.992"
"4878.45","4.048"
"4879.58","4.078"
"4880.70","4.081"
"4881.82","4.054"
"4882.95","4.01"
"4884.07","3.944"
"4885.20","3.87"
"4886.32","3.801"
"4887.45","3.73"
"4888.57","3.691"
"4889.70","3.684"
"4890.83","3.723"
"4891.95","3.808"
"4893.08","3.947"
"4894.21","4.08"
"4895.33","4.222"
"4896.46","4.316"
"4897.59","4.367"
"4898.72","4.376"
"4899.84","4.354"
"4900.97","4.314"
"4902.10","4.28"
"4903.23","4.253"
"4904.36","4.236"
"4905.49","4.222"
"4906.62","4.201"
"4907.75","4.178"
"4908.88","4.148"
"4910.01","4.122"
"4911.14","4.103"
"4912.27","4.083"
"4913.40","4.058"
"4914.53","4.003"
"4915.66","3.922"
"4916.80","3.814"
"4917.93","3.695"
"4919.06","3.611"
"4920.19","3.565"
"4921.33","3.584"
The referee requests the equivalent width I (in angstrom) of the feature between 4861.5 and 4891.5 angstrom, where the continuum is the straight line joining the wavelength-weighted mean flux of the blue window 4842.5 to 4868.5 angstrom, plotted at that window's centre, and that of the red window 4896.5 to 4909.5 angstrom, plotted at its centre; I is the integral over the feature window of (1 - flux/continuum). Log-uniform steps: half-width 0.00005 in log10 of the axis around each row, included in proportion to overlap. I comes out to 2.1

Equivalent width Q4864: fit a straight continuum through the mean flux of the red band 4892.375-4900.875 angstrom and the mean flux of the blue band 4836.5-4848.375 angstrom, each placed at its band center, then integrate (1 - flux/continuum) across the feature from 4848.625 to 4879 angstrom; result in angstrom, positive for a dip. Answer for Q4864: 1.9 angstrom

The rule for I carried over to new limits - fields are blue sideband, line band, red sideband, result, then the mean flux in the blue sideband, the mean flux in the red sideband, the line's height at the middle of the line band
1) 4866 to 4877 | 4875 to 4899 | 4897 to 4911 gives 0.2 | 3.79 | 4.25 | 4.01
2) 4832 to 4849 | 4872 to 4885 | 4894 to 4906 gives 0.9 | 4.15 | 4.28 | 4.23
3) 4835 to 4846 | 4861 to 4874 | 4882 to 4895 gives 0.6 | 4.12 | 3.86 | 3.97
